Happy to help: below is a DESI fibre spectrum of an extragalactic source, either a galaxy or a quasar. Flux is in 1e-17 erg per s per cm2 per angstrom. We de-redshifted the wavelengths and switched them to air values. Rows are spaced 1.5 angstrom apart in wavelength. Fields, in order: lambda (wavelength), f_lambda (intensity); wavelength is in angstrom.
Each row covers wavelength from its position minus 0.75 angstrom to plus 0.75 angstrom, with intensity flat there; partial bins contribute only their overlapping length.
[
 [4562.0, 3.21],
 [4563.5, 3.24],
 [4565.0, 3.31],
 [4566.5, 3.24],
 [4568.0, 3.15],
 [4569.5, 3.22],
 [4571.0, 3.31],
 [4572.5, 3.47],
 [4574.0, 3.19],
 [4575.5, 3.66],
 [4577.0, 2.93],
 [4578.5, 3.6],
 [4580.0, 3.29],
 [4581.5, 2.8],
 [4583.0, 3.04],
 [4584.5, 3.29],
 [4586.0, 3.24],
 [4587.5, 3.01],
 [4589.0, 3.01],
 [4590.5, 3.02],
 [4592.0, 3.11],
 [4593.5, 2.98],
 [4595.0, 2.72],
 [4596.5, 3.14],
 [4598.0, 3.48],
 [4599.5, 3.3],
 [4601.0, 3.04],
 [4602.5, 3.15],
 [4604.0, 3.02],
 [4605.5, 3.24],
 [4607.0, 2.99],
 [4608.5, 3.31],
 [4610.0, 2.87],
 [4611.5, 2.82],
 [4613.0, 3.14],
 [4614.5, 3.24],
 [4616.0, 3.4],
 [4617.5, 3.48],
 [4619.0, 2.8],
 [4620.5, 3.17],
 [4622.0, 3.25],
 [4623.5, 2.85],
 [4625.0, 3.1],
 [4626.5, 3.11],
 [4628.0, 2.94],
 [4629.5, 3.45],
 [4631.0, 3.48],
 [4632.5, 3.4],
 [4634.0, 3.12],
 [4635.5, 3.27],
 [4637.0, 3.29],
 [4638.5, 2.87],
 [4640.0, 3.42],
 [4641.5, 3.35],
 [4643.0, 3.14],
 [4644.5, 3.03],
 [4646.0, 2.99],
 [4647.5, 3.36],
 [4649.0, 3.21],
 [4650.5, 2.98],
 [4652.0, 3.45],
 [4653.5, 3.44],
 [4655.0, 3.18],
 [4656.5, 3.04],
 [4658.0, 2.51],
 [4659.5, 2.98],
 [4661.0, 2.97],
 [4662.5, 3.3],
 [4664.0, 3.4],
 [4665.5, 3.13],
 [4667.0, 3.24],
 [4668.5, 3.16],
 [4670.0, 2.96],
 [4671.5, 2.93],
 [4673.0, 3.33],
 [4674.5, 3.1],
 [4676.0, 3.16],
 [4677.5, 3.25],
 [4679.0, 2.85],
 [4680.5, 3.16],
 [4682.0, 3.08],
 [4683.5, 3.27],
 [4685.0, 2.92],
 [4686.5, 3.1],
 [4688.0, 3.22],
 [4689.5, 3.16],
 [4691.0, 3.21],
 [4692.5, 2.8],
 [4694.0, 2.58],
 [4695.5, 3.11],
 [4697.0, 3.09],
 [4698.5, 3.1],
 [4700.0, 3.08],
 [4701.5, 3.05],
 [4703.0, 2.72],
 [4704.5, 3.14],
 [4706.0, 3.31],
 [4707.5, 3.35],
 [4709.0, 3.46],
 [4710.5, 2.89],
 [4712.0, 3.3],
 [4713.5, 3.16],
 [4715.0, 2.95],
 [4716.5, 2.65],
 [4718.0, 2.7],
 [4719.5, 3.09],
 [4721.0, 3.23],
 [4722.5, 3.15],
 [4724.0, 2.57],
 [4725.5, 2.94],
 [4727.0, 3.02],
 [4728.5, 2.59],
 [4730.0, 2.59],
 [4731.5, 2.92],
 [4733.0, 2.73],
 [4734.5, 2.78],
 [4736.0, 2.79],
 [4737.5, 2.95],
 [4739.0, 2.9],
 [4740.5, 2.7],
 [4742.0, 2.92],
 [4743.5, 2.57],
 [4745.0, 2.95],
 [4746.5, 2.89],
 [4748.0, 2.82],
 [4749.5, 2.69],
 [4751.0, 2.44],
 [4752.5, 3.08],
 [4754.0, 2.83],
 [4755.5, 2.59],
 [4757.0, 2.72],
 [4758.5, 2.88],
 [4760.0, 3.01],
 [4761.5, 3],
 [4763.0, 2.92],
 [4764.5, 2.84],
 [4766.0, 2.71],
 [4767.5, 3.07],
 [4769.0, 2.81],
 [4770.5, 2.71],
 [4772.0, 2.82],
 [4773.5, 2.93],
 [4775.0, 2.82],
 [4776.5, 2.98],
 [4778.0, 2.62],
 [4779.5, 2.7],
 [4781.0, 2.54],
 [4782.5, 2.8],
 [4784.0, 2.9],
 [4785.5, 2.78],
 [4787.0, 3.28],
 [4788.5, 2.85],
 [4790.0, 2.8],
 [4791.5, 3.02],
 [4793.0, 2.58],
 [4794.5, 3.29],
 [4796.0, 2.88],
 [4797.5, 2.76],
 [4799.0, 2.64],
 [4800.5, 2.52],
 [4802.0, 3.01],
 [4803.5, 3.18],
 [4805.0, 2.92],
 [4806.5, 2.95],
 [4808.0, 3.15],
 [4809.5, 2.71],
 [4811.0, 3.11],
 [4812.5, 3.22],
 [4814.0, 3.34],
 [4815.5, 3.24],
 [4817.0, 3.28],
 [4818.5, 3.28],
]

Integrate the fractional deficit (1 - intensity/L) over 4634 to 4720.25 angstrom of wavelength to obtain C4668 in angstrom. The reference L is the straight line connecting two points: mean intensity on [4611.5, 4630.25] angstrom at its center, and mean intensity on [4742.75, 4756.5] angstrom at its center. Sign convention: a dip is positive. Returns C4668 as -3.7 angstrom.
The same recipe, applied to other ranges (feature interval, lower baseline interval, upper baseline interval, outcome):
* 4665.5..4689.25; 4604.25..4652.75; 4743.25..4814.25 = -0.3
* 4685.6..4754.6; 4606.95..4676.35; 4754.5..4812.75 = 1.3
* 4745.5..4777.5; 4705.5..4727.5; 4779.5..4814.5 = 1.5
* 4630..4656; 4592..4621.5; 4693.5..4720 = -1.2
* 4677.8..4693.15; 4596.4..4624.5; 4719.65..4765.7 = -0.6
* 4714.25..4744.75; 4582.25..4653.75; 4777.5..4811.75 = 1.4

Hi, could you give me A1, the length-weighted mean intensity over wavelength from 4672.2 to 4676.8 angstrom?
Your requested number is 3.19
